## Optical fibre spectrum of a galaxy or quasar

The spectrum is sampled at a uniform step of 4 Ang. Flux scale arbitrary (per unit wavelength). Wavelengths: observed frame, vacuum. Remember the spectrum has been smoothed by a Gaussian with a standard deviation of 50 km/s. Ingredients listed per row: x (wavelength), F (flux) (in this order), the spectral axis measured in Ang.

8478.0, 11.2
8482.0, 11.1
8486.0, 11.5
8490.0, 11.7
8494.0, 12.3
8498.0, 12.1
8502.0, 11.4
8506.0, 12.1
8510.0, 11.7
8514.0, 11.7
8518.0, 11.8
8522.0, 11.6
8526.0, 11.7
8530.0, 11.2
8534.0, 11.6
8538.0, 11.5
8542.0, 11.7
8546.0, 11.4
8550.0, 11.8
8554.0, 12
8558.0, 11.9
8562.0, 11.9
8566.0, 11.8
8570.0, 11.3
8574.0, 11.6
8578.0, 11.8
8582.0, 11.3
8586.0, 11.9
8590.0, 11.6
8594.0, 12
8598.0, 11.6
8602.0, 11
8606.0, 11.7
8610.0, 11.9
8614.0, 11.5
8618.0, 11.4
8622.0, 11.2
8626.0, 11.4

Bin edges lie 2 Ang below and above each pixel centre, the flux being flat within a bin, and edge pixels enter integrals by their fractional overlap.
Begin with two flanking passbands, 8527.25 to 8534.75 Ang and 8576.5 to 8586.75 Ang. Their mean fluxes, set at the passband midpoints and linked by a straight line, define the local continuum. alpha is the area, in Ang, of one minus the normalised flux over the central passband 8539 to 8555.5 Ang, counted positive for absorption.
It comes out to -0.3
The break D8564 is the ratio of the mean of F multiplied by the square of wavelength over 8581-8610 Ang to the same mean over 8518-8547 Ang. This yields 1.02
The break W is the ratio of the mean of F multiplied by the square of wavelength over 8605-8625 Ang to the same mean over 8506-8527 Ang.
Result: 1.0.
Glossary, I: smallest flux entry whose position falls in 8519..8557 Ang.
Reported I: 11.2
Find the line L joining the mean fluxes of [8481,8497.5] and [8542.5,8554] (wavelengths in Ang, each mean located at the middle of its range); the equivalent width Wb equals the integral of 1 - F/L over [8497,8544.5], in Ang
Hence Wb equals 0.2 Ang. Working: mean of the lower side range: 11.7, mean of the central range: 11.7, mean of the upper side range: 11.7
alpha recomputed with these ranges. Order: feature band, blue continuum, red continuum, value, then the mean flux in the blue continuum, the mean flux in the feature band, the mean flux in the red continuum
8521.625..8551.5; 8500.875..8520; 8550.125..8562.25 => 0.73 Ang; 11.8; 11.6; 11.9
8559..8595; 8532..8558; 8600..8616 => -0.26 Ang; 11.7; 11.7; 11.5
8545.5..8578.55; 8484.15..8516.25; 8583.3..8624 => -0.18 Ang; 11.8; 11.7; 11.6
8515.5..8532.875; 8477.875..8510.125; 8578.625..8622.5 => 0.13 Ang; 11.7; 11.6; 11.6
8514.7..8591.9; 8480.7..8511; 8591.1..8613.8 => 0.21 Ang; 11.8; 11.7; 11.6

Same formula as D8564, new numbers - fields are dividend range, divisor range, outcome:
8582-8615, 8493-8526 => 1.01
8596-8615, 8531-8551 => 1.01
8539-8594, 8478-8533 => 1.02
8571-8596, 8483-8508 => 1.01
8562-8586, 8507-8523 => 1.00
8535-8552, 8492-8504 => 0.98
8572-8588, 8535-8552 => 1.01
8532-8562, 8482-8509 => 1.01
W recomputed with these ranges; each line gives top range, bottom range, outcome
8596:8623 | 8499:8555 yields 1.00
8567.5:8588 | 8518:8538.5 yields 1.01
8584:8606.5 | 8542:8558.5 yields 1.00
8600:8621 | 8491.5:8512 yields 0.99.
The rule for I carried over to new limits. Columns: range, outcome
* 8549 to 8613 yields 11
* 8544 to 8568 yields 11.4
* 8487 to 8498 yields 11.7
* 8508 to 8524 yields 11.6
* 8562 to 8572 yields 11.3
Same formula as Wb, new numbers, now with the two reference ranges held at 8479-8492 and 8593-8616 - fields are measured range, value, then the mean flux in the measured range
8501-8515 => -0.4 Ang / 11.8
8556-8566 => -0.3 Ang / 11.9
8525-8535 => 0.0 Ang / 11.5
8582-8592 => -0.1 Ang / 11.7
